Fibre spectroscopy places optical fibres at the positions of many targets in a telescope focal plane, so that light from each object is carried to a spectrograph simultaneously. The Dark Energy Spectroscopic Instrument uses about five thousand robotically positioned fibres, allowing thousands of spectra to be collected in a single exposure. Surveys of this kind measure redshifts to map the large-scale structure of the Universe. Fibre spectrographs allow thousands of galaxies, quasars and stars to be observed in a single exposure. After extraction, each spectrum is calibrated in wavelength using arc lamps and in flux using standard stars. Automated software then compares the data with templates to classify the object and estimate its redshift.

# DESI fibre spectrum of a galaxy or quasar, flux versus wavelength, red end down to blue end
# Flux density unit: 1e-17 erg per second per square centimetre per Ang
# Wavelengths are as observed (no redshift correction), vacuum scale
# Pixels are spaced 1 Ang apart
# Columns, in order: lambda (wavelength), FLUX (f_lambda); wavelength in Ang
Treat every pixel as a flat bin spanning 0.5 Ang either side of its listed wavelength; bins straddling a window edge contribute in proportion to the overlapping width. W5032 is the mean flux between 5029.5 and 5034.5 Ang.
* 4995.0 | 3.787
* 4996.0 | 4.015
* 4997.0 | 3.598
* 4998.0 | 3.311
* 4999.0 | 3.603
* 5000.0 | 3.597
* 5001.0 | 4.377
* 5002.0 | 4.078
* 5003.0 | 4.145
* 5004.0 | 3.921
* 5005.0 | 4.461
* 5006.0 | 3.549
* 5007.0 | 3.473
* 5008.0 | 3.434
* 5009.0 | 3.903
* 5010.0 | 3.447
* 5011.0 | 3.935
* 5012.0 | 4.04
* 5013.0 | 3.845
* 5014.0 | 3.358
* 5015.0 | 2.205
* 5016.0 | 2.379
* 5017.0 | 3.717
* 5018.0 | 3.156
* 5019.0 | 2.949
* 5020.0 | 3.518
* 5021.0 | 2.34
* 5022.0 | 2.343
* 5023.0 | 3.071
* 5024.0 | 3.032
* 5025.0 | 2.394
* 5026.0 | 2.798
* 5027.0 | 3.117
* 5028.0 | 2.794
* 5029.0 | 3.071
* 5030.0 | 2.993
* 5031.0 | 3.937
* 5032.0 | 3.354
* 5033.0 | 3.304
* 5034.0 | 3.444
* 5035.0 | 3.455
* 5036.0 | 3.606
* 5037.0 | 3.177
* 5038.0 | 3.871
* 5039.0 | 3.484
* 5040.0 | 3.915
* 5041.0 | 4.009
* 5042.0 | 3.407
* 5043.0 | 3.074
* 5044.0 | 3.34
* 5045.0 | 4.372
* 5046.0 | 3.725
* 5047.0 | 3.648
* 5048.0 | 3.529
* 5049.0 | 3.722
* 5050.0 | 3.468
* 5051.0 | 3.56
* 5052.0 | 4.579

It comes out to 3.41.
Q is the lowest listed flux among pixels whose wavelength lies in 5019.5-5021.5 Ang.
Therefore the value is 2.34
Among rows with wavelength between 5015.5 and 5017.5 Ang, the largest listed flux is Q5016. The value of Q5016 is 3.717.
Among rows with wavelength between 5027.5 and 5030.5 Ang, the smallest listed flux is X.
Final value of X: 2.794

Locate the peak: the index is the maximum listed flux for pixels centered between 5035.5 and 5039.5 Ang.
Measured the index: 3.871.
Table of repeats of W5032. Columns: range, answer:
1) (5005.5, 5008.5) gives 3.49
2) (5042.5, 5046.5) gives 3.63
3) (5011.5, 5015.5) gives 3.36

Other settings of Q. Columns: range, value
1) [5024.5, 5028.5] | 2.394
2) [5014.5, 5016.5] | 2.205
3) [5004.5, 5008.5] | 3.434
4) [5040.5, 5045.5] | 3.074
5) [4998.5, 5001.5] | 3.597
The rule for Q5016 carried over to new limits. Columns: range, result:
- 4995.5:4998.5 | 4.015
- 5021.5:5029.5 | 3.117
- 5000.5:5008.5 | 4.461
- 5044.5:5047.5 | 4.372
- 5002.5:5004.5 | 4.145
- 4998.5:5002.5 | 4.377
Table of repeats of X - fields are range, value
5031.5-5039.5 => 3.177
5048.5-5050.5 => 3.468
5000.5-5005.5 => 3.921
